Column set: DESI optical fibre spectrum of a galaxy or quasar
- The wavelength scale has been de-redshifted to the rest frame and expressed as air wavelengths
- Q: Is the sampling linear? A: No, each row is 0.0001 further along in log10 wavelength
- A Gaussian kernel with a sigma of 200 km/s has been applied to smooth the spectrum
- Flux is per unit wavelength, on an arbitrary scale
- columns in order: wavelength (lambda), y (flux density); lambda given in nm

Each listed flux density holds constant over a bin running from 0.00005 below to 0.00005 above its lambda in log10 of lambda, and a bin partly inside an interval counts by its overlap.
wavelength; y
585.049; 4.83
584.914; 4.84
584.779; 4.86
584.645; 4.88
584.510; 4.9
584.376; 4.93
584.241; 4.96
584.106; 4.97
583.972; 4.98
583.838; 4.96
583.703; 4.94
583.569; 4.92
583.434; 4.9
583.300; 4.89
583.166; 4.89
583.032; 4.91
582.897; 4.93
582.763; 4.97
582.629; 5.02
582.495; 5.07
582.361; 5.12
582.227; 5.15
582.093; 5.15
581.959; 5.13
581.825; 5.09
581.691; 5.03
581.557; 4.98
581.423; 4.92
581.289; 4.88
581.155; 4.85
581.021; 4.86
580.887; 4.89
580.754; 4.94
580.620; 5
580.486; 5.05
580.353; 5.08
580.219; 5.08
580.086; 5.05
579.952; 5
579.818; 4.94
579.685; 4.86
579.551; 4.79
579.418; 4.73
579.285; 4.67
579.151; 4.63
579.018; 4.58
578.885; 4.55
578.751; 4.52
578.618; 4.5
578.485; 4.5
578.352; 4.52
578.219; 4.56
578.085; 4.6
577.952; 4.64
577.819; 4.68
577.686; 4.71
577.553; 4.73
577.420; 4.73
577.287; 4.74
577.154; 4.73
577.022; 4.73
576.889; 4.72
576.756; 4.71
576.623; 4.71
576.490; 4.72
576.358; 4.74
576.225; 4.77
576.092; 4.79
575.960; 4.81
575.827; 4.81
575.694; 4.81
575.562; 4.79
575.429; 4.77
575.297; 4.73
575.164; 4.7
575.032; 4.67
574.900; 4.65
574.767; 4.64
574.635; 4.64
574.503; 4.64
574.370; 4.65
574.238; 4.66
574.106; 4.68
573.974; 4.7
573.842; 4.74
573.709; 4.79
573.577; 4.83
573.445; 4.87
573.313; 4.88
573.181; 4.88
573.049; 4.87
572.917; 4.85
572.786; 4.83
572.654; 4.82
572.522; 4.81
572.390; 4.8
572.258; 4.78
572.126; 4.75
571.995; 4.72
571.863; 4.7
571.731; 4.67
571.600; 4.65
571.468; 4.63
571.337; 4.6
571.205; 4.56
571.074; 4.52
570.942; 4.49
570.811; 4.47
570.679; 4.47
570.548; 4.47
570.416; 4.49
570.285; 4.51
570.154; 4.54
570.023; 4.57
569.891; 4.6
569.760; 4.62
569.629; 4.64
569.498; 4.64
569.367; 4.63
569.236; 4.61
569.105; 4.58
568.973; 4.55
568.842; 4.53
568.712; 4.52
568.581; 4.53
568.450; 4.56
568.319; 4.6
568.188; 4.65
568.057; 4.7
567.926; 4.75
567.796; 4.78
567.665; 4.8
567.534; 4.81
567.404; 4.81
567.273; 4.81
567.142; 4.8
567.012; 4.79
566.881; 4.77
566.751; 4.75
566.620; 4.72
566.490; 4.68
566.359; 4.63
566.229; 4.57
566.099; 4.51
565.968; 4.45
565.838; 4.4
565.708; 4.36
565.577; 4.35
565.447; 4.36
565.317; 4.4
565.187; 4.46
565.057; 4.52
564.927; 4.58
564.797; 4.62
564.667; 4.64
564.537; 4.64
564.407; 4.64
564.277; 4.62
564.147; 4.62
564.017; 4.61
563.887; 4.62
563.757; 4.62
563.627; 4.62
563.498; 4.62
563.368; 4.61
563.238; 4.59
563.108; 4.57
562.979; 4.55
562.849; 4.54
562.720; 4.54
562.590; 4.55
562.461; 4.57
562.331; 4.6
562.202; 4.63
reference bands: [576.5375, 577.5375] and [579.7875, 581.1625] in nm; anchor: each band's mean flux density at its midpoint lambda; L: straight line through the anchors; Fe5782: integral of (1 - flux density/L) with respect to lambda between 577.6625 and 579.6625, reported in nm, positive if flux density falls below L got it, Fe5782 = 0.095 nm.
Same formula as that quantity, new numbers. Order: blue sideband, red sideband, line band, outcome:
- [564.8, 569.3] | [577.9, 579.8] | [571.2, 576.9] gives -0.15 nm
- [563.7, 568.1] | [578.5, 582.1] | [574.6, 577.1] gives 0.03 nm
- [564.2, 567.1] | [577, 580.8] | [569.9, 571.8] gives 0.04 nm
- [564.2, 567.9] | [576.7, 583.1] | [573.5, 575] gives 0.02 nm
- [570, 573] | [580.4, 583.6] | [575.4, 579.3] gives 0.12 nm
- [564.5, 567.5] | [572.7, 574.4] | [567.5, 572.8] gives 0.08 nm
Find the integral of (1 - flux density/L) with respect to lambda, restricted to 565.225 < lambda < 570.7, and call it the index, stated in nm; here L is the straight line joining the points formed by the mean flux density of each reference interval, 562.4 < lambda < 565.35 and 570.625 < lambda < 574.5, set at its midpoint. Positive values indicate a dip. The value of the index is 0.05 nm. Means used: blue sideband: 4.58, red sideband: 4.71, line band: 4.6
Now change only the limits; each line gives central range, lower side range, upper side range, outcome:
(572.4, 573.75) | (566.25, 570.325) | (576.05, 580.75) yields -0.040 nm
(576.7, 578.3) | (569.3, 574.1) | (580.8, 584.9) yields 0.046 nm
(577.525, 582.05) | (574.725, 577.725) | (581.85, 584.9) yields 0.040 nm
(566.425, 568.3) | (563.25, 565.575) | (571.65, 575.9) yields -0.051 nm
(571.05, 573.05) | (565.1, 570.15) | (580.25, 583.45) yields 0.003 nm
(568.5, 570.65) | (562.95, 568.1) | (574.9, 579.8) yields 0.038 nm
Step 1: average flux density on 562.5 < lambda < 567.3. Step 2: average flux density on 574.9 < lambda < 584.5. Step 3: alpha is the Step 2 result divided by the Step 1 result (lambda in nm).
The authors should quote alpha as 1.05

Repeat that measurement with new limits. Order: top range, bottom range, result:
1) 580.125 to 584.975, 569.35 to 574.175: 1.06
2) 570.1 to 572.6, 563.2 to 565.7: 1.01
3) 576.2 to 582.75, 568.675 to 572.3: 1.05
